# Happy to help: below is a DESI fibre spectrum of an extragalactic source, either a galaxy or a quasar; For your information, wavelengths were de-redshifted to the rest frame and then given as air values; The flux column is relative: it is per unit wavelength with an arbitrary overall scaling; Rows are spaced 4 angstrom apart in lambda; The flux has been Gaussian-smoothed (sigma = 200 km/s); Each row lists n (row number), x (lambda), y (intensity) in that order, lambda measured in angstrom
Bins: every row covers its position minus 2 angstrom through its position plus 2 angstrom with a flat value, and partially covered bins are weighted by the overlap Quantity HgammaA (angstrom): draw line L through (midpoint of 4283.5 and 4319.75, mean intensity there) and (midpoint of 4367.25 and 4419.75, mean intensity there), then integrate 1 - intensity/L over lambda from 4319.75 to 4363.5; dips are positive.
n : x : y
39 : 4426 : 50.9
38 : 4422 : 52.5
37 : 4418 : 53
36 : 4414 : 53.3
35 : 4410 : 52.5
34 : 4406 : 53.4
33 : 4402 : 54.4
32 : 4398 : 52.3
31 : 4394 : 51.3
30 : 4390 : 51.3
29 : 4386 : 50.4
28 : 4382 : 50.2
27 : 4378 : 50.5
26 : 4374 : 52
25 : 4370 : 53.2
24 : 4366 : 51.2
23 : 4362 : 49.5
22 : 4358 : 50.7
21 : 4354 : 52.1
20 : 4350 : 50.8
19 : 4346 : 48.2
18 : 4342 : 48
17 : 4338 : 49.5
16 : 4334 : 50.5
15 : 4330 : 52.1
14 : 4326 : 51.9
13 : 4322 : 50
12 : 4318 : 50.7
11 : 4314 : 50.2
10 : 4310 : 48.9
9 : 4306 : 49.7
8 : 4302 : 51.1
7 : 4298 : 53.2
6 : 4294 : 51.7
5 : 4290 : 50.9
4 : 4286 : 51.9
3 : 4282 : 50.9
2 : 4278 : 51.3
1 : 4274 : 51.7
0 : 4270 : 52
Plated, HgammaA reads 1.0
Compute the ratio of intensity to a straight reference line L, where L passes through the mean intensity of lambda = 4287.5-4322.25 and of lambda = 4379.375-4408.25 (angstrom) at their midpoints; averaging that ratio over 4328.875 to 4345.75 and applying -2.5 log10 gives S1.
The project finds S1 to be 0.03 mag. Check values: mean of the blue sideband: 50.8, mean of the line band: 49.7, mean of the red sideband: 51.9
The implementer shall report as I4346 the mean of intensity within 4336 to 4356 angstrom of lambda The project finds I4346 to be 49.7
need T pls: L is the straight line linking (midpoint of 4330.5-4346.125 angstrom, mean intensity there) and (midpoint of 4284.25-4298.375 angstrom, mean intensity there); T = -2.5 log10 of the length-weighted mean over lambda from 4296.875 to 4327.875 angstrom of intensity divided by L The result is 0.00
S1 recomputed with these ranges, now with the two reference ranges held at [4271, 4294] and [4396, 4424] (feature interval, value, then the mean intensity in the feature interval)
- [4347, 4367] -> 0.03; 50.7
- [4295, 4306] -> 0.00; 51.7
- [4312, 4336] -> 0.02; 50.9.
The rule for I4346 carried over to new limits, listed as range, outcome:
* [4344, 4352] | 49.5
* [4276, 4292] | 51.2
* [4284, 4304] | 51.8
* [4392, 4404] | 52.7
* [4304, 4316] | 49.6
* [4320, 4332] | 51.3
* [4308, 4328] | 50.3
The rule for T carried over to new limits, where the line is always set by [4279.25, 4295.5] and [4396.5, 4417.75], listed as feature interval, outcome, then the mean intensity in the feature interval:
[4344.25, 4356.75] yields 0.04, 50.4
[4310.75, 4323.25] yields 0.03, 50.2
